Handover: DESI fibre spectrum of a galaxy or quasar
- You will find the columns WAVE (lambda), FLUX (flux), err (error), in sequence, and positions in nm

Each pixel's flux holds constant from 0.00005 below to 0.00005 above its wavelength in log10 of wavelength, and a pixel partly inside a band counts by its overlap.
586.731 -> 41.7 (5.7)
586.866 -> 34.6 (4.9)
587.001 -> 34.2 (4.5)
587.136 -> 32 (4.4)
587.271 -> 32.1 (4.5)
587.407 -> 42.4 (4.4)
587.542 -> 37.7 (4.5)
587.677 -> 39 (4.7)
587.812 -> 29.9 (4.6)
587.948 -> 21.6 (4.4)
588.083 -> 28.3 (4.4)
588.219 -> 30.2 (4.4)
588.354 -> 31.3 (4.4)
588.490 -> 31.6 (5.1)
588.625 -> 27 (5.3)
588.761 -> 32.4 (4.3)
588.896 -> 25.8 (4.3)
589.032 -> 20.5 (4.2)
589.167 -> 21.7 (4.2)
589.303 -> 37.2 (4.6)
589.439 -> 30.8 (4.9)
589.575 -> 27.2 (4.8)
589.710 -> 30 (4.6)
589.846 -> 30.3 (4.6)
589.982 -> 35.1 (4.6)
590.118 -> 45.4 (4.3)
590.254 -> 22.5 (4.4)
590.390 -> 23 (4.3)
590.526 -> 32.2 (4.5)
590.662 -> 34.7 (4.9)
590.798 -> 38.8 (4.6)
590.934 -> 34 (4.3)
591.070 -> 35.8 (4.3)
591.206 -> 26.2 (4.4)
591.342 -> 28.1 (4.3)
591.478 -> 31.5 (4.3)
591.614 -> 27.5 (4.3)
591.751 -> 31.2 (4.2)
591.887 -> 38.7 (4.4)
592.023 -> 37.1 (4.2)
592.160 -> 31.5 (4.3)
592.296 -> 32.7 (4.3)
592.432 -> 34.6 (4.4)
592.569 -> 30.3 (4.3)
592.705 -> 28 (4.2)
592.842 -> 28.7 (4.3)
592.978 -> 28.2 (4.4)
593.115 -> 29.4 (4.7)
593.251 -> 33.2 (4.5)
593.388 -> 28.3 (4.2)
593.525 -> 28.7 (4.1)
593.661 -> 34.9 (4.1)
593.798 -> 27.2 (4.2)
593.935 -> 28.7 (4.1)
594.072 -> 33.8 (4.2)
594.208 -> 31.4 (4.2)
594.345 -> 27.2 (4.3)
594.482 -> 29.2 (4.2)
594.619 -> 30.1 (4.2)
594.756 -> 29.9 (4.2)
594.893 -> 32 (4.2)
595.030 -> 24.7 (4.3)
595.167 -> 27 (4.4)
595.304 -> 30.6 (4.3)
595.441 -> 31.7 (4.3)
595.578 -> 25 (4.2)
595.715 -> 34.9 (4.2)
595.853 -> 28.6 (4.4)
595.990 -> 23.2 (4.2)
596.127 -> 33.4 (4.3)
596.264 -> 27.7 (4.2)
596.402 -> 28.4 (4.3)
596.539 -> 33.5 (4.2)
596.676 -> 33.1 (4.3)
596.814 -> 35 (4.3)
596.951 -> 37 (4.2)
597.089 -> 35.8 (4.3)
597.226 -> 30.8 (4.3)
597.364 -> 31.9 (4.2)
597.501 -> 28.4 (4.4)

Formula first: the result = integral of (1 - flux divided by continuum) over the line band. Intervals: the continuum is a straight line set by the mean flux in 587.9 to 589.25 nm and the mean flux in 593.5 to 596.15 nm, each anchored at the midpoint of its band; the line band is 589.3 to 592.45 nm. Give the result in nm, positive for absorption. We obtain -0.46 nm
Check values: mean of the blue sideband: 27.2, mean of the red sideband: 29.6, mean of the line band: 32.2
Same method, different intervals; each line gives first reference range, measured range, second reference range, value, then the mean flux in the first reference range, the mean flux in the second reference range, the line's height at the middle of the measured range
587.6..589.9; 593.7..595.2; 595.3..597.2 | 0.07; 29.1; 31.3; 30.8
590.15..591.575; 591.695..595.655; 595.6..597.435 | 0.10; 31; 31.6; 31.3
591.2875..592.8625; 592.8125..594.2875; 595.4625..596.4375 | 0.02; 31.8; 28.9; 30.7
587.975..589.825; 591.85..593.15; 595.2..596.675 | -0.11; 28.7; 29.8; 29.2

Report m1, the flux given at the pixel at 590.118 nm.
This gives 45.4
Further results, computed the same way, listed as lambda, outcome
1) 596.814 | 35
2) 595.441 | 31.7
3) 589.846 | 30.3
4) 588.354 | 31.3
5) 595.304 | 30.6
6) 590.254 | 22.5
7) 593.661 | 34.9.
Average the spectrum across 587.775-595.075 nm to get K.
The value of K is 30.4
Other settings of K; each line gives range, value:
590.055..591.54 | 32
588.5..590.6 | 29.5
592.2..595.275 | 29.9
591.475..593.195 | 31.5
